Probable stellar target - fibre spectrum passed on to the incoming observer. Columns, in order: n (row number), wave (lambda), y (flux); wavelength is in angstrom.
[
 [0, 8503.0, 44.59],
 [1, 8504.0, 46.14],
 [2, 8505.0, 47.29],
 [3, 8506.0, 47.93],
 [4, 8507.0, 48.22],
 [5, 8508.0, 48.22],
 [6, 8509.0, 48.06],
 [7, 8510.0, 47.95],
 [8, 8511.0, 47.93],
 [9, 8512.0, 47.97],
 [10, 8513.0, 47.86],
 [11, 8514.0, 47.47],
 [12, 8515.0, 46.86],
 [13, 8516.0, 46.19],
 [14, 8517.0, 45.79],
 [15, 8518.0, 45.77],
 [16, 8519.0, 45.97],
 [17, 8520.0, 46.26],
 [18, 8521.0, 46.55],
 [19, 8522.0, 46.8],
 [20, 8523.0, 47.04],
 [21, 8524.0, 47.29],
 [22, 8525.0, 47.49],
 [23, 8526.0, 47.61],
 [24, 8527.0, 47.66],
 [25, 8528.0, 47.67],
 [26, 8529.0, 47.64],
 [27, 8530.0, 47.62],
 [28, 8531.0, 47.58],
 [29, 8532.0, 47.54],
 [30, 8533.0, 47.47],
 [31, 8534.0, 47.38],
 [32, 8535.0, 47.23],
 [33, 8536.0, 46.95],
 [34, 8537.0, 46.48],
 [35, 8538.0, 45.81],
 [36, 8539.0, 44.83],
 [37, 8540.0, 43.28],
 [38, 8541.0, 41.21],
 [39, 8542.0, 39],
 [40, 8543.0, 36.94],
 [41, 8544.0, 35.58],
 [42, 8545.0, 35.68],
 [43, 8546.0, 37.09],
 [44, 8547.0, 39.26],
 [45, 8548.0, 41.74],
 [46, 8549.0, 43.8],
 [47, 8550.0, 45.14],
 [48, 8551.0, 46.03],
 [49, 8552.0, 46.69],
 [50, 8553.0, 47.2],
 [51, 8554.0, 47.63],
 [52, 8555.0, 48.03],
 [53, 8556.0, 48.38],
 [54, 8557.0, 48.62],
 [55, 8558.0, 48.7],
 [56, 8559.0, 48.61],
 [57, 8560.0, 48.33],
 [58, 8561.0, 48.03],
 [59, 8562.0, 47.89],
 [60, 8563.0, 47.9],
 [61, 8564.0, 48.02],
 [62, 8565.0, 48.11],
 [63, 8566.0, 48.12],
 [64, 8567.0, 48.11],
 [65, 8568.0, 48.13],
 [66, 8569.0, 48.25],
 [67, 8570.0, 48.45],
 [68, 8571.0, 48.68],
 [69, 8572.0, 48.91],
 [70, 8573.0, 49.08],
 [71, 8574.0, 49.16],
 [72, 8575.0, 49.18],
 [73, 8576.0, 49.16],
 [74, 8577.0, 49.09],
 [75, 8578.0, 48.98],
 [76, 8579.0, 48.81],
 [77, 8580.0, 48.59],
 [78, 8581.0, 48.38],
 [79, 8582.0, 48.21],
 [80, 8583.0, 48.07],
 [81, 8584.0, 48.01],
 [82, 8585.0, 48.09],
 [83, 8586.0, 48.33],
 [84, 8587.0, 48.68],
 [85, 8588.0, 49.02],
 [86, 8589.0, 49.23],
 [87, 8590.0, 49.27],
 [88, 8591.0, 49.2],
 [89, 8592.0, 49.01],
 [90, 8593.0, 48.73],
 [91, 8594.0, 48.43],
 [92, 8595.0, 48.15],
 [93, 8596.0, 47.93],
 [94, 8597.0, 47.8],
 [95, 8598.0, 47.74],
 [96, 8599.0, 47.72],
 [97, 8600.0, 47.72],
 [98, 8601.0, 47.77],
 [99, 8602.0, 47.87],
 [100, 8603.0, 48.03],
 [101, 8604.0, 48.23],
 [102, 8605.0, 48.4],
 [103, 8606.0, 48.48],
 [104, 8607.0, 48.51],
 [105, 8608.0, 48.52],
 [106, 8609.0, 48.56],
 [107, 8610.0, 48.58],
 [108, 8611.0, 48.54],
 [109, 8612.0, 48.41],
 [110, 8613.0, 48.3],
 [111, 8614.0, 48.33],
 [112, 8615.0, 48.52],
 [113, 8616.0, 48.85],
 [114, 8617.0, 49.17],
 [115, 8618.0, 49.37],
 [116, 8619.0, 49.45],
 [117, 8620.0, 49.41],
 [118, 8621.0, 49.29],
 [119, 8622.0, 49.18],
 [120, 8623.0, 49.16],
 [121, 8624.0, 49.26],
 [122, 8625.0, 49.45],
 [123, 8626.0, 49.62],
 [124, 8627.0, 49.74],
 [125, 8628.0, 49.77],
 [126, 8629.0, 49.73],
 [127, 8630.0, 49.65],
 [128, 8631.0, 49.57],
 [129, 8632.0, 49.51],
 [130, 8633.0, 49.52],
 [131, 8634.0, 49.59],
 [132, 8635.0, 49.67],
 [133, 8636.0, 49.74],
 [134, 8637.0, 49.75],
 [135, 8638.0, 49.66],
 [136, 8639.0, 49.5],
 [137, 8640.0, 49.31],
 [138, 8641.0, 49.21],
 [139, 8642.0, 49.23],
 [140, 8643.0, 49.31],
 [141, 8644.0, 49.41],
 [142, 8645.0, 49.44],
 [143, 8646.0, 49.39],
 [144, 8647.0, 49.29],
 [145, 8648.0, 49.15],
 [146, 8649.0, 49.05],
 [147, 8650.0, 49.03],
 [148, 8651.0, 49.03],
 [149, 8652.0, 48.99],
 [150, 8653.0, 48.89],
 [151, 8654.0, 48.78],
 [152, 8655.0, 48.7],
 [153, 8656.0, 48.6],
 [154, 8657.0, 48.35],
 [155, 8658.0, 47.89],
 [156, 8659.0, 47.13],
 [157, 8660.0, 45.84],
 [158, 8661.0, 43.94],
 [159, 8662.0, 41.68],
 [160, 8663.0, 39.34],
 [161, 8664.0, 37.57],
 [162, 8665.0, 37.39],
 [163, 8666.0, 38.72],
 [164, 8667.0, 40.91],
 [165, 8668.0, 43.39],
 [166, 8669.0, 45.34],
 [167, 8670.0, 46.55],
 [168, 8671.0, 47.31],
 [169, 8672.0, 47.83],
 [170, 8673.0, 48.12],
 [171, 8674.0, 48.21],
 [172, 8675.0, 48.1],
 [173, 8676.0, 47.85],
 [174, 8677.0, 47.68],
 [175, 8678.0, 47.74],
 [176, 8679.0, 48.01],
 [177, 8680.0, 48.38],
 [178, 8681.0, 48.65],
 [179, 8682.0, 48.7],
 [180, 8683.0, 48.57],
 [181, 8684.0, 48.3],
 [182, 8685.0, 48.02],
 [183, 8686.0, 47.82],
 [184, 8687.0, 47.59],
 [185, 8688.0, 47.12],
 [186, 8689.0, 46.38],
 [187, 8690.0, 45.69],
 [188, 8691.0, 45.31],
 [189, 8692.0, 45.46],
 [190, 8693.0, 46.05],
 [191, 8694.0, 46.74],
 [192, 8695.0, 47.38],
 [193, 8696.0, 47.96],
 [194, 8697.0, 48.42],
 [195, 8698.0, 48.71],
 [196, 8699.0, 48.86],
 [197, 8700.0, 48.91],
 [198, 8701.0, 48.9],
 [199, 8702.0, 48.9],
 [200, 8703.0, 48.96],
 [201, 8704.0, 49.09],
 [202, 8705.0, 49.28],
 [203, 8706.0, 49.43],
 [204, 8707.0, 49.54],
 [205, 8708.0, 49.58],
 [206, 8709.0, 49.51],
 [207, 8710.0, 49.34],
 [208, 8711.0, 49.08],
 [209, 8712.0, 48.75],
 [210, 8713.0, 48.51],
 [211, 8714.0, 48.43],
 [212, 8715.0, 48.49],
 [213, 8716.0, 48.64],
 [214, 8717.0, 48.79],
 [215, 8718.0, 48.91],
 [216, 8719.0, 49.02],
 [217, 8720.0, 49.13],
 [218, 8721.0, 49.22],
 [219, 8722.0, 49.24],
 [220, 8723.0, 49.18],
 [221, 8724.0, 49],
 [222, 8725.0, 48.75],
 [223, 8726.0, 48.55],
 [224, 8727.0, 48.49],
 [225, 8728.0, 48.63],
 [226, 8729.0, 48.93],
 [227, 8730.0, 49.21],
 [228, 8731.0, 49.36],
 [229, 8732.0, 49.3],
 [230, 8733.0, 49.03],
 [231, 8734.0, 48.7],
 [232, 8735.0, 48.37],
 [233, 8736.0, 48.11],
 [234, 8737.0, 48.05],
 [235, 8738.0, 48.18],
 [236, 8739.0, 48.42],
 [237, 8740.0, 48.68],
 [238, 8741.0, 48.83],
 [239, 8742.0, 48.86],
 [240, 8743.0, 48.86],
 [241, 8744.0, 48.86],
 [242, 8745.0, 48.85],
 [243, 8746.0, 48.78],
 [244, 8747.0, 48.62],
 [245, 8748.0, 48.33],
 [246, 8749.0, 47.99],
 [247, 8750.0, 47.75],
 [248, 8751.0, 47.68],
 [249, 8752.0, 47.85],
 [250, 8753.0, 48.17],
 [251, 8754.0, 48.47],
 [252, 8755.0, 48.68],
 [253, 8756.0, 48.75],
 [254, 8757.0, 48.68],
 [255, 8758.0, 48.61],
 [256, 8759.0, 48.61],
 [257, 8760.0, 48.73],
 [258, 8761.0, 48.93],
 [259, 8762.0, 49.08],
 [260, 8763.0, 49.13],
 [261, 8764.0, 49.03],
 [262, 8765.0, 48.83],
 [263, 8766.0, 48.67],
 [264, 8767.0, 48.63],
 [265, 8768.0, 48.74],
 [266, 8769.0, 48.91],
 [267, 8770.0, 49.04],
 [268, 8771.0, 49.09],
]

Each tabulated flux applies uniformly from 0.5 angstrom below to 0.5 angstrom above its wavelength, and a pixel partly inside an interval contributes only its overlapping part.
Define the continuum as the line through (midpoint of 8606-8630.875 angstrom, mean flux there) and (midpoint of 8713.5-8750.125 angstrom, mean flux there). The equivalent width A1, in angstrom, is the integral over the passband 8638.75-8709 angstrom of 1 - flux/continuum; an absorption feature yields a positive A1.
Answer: 2.26 angstrom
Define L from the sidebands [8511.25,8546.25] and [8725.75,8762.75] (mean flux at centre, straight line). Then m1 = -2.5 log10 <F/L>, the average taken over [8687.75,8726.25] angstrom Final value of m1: -0.01 mag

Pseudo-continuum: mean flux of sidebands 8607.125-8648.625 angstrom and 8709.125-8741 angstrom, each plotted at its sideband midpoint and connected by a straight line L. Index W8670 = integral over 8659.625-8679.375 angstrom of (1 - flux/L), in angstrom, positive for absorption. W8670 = 1.8 angstrom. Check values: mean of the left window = 49.2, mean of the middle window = 44.5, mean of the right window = 48.8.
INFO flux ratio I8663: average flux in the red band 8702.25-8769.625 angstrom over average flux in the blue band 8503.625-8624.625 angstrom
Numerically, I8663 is 1.03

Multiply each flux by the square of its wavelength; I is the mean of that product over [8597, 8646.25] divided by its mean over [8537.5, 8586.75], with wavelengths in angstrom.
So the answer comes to 1.1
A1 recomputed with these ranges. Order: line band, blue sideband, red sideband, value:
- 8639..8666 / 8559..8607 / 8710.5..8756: 0.9 angstrom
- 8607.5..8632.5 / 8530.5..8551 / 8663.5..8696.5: -2.4 angstrom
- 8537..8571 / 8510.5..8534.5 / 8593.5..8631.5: 1.8 angstrom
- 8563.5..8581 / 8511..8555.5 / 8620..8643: -0.6 angstrom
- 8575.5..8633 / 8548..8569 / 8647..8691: -2.0 angstrom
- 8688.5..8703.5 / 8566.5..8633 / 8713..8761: 0.4 angstrom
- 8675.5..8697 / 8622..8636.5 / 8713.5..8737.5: 0.7 angstrom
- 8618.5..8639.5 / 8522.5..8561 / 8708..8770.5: -1.2 angstrom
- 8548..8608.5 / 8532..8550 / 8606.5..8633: -3.3 angstrom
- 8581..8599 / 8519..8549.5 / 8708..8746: -1.1 angstrom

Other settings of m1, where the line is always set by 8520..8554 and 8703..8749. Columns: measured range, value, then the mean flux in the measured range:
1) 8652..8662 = 0.00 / 47.3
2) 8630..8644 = -0.06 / 49.5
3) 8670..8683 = -0.01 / 48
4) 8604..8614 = -0.05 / 48.5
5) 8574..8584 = -0.07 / 48.7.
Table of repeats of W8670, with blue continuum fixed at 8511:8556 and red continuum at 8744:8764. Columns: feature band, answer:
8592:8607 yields -0.6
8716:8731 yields -0.3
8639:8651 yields -0.6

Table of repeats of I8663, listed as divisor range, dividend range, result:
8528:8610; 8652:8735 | 1.01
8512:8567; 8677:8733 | 1.06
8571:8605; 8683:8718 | 0.99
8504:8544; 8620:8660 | 1.06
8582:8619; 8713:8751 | 1.01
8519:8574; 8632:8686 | 1.03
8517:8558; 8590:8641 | 1.08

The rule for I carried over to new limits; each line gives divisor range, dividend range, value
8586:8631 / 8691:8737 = 1.02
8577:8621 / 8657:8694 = 0.96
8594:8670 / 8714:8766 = 1.04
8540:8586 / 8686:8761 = 1.09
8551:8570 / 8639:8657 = 1.04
